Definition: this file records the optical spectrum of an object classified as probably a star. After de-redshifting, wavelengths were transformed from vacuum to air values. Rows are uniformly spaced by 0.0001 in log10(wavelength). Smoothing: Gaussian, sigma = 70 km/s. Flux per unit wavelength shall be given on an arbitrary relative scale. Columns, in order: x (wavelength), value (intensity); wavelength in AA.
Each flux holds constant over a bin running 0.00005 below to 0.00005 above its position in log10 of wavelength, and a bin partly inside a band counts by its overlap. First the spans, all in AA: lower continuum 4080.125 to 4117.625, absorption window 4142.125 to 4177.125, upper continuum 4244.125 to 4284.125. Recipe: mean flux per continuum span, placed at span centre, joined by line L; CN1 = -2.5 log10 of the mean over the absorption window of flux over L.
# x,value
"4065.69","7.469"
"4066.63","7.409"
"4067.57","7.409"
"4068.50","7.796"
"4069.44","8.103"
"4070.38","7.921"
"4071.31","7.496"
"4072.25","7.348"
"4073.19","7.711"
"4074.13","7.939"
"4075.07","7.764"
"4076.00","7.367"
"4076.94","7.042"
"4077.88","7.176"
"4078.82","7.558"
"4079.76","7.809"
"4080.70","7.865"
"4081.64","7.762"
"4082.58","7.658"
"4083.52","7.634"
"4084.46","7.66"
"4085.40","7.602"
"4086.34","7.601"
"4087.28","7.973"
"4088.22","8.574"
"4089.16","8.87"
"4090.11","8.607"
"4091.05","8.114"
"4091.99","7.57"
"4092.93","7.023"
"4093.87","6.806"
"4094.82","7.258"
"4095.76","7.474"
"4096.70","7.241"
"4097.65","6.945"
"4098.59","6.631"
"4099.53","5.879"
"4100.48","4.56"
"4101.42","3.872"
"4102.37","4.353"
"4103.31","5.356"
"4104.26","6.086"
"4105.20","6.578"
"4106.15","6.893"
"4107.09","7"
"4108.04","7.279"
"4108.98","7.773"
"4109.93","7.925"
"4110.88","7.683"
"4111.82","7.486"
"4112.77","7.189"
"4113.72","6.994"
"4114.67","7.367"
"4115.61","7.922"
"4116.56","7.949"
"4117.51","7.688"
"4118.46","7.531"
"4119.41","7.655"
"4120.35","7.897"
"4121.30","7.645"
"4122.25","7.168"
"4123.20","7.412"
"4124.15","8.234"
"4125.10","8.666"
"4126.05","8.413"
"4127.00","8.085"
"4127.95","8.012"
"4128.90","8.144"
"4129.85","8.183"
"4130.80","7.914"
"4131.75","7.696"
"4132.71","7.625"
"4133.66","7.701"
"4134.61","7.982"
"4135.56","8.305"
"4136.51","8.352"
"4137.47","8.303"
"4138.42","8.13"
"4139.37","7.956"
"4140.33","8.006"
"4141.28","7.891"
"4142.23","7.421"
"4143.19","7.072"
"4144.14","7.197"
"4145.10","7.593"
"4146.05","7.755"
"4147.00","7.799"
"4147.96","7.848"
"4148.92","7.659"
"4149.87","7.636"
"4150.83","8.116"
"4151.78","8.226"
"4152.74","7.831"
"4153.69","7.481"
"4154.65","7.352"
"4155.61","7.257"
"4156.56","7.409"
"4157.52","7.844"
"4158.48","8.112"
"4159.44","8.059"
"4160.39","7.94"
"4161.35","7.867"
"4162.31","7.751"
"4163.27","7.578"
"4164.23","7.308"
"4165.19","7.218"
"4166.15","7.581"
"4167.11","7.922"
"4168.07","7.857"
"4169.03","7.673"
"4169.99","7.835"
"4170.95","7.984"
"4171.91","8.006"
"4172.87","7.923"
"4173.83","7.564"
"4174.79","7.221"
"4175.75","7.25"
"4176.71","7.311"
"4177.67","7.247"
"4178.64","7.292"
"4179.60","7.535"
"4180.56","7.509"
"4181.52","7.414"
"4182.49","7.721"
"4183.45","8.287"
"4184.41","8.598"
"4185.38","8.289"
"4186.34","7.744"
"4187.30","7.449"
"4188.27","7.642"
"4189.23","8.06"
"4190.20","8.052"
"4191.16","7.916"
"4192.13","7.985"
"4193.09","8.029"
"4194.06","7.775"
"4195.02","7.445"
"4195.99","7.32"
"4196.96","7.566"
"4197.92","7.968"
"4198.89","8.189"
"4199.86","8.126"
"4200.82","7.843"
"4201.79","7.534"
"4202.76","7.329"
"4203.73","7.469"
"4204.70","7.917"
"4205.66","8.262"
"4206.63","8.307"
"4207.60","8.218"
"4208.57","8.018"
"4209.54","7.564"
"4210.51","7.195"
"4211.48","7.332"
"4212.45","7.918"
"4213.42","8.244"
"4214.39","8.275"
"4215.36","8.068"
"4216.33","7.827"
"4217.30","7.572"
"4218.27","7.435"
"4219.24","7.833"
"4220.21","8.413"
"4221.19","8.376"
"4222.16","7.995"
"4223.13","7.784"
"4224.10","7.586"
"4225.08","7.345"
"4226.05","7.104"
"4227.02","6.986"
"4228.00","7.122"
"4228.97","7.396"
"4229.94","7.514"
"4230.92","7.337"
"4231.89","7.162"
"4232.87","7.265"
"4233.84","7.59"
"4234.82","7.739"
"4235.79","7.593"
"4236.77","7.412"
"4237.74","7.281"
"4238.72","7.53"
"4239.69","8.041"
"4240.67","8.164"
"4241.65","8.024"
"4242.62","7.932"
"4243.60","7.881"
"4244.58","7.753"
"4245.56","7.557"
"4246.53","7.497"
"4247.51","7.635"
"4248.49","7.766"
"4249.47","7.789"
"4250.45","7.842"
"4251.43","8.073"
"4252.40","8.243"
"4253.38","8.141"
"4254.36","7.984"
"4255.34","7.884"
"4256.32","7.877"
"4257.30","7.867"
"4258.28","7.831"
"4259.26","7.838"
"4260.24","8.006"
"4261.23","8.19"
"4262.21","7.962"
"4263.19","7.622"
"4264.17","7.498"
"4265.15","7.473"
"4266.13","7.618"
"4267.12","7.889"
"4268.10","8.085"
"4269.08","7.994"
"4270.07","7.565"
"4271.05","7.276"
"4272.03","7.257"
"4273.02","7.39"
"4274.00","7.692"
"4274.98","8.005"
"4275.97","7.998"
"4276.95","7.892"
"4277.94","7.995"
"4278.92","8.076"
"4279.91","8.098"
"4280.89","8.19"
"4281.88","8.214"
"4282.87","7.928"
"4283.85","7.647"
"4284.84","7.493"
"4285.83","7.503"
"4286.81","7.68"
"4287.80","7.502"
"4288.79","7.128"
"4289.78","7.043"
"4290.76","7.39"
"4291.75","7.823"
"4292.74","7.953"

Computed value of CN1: -0.037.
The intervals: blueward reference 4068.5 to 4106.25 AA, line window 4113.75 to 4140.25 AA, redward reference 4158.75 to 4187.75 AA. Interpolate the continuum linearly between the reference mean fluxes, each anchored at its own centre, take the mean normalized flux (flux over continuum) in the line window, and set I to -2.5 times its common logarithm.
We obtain -0.067 mag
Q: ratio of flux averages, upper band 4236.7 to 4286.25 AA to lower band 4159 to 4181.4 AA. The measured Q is 1.02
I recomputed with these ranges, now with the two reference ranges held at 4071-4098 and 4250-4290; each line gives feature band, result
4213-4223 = -0.03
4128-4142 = -0.04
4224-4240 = 0.05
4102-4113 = 0.13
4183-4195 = -0.03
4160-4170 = 0.01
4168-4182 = 0.02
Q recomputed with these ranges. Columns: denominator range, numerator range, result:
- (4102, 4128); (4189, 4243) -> 1.05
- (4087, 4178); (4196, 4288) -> 1.03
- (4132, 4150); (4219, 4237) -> 0.97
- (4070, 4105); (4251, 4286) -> 1.09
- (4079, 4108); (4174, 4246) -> 1.09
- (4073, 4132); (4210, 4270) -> 1.05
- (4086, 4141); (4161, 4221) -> 1.04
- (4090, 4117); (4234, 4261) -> 1.14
